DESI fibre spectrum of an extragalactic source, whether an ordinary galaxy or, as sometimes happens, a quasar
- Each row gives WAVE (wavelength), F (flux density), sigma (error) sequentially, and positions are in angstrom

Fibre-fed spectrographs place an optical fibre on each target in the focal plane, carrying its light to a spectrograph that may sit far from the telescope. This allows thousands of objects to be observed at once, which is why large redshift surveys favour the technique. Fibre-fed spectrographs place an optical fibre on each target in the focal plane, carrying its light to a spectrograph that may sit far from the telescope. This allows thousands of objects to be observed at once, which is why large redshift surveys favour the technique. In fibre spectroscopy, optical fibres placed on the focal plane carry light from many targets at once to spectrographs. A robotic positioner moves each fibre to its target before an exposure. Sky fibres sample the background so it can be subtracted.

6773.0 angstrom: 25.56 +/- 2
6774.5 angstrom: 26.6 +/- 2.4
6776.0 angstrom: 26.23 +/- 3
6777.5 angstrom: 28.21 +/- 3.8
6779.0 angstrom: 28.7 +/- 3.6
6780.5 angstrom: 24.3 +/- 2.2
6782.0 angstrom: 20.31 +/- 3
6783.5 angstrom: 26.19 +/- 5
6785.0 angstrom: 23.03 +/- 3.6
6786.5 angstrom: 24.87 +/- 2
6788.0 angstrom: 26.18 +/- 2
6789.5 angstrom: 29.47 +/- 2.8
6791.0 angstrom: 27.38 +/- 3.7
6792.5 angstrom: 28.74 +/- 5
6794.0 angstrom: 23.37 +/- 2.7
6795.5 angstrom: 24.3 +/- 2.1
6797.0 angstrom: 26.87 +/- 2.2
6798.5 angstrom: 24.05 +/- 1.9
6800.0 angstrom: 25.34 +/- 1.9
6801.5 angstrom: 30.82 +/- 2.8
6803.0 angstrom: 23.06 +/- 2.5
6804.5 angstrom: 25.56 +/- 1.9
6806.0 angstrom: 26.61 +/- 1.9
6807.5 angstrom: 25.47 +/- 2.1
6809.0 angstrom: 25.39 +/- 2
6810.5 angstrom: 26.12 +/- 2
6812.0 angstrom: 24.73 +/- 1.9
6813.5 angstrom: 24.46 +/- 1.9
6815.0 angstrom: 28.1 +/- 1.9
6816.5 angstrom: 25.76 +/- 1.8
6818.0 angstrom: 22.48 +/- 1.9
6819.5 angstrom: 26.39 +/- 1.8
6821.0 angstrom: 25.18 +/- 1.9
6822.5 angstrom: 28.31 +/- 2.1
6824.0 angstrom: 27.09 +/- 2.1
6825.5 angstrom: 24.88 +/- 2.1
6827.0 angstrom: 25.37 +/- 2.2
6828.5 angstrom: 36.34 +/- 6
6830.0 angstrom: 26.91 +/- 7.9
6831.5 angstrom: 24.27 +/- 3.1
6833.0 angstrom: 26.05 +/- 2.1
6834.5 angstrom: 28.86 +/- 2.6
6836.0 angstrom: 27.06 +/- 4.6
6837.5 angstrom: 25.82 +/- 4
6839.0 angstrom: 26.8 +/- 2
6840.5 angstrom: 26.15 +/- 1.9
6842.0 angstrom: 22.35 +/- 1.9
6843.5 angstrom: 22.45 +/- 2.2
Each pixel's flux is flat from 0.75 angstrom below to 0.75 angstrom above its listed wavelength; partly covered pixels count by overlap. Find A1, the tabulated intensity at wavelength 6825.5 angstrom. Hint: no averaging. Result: 24.88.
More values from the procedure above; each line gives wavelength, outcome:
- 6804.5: 25.56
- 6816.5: 25.76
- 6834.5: 28.86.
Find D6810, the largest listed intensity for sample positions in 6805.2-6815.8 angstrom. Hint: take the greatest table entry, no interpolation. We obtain 28.1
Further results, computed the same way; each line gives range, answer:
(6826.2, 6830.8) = 36.34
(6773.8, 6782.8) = 28.7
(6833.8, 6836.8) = 28.86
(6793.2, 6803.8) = 30.82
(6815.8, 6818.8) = 25.76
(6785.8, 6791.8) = 29.47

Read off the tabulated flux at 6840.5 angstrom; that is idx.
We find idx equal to 26.15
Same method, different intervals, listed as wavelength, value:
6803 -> 23.06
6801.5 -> 30.82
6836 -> 27.06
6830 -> 26.91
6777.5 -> 28.21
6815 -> 28.1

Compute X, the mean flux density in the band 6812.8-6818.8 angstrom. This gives 25.2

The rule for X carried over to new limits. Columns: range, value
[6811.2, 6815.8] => 25.8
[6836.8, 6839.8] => 26.3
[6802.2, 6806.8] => 25.1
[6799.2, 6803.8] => 26.4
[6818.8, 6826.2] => 26.4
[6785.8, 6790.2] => 26.8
